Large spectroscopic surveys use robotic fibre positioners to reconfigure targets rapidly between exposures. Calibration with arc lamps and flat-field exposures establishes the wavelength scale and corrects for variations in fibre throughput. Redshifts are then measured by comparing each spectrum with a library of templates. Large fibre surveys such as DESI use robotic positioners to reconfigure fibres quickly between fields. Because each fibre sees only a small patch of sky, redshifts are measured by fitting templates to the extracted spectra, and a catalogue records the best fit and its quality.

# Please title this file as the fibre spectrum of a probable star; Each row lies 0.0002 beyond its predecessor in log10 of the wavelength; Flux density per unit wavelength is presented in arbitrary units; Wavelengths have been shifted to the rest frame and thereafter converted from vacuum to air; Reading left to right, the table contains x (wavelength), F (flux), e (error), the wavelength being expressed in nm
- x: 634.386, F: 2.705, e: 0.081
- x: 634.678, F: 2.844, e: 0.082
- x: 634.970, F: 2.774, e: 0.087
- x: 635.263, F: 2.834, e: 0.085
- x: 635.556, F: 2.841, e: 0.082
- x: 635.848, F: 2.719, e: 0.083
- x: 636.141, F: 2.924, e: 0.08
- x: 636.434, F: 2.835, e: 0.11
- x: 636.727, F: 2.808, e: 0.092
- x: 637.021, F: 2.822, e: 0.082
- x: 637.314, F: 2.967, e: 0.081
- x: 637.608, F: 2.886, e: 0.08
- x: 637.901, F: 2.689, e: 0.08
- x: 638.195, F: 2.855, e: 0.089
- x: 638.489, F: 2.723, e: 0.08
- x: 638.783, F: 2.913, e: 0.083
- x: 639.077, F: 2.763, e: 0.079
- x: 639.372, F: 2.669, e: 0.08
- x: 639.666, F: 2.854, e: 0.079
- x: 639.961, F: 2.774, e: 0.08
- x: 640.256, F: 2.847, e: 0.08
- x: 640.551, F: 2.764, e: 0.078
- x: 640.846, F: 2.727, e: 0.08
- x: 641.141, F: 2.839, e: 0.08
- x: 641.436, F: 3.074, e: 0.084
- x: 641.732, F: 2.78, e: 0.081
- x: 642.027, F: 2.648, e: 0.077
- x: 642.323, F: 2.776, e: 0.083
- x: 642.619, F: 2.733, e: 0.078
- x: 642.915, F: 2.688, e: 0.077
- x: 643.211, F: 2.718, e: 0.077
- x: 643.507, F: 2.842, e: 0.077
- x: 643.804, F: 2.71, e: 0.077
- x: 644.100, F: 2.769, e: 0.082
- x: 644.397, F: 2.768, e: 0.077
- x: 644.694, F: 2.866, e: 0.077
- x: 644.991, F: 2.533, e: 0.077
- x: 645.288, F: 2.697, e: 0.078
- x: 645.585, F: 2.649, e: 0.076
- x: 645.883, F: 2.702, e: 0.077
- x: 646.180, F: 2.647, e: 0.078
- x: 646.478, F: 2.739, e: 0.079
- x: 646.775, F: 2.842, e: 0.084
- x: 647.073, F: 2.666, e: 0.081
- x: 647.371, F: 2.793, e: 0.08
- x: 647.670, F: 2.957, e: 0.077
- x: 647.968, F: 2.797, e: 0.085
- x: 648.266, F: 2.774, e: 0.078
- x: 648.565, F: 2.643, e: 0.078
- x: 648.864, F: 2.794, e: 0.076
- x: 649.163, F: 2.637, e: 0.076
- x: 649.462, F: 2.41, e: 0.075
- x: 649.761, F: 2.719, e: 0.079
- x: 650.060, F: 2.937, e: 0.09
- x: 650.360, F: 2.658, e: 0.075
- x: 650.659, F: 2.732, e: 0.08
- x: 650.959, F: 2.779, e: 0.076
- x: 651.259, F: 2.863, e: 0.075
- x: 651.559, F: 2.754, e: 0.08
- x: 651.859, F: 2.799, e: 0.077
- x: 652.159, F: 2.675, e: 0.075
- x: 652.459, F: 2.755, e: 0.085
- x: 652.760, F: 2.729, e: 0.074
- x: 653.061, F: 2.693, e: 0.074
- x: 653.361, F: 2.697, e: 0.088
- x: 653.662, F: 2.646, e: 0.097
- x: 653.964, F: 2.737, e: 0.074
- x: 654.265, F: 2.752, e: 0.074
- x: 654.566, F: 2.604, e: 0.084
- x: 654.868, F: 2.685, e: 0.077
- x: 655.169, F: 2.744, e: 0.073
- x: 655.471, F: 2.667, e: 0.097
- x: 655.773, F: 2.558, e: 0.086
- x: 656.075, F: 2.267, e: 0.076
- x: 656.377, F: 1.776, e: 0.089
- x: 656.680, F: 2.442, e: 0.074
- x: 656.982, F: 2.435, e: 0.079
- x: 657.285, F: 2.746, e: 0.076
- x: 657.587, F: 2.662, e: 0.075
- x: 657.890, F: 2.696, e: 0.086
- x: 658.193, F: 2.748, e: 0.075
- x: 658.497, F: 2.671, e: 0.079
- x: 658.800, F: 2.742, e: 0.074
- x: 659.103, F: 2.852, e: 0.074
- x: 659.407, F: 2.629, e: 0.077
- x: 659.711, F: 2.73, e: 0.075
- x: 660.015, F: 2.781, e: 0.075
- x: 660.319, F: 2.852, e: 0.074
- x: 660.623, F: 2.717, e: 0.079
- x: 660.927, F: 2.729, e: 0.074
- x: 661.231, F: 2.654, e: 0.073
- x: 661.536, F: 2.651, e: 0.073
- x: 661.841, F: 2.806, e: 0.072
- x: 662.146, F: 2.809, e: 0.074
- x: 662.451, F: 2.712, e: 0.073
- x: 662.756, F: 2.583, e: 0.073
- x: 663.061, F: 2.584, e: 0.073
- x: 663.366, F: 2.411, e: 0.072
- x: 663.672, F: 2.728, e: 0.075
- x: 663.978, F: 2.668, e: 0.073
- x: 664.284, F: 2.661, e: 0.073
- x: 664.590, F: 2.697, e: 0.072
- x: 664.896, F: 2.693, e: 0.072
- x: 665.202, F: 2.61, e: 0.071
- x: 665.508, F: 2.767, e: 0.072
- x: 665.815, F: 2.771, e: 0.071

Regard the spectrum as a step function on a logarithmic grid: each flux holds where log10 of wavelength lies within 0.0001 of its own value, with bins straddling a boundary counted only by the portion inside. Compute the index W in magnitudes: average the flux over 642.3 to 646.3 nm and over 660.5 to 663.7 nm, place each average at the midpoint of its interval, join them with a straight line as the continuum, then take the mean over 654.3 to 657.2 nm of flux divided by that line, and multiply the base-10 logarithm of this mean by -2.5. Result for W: 0.09 mag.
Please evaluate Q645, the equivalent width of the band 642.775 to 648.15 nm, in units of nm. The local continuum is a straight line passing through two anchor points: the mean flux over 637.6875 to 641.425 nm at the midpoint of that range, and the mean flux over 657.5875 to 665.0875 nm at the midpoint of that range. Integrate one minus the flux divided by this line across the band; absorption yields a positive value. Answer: 0.05 nm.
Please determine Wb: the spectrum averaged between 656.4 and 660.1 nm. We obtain 2.64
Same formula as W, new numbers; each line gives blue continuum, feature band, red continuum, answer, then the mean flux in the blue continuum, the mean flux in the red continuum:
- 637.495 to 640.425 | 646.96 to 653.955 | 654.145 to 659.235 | -0.03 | 2.8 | 2.59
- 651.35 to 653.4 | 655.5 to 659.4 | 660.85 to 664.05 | 0.06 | 2.74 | 2.67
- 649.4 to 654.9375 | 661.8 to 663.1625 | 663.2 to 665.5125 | -0.01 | 2.72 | 2.65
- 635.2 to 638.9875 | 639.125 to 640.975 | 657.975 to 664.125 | 0.02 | 2.83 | 2.7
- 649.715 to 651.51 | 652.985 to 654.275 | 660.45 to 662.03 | 0.03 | 2.78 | 2.72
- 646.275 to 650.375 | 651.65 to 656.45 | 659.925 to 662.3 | 0.05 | 2.74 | 2.75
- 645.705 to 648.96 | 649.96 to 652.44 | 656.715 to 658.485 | -0.02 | 2.76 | 2.64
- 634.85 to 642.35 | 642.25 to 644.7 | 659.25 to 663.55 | 0.01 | 2.81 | 2.69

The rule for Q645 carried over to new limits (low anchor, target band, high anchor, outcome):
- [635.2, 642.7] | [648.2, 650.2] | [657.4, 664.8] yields 0.04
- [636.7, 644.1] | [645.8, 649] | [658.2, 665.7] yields 0.00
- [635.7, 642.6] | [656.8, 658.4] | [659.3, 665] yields 0.04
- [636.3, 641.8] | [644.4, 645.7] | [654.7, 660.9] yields 0.03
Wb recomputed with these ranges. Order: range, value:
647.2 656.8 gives 2.67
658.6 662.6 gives 2.74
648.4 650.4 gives 2.69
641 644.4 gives 2.78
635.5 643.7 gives 2.8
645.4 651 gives 2.73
